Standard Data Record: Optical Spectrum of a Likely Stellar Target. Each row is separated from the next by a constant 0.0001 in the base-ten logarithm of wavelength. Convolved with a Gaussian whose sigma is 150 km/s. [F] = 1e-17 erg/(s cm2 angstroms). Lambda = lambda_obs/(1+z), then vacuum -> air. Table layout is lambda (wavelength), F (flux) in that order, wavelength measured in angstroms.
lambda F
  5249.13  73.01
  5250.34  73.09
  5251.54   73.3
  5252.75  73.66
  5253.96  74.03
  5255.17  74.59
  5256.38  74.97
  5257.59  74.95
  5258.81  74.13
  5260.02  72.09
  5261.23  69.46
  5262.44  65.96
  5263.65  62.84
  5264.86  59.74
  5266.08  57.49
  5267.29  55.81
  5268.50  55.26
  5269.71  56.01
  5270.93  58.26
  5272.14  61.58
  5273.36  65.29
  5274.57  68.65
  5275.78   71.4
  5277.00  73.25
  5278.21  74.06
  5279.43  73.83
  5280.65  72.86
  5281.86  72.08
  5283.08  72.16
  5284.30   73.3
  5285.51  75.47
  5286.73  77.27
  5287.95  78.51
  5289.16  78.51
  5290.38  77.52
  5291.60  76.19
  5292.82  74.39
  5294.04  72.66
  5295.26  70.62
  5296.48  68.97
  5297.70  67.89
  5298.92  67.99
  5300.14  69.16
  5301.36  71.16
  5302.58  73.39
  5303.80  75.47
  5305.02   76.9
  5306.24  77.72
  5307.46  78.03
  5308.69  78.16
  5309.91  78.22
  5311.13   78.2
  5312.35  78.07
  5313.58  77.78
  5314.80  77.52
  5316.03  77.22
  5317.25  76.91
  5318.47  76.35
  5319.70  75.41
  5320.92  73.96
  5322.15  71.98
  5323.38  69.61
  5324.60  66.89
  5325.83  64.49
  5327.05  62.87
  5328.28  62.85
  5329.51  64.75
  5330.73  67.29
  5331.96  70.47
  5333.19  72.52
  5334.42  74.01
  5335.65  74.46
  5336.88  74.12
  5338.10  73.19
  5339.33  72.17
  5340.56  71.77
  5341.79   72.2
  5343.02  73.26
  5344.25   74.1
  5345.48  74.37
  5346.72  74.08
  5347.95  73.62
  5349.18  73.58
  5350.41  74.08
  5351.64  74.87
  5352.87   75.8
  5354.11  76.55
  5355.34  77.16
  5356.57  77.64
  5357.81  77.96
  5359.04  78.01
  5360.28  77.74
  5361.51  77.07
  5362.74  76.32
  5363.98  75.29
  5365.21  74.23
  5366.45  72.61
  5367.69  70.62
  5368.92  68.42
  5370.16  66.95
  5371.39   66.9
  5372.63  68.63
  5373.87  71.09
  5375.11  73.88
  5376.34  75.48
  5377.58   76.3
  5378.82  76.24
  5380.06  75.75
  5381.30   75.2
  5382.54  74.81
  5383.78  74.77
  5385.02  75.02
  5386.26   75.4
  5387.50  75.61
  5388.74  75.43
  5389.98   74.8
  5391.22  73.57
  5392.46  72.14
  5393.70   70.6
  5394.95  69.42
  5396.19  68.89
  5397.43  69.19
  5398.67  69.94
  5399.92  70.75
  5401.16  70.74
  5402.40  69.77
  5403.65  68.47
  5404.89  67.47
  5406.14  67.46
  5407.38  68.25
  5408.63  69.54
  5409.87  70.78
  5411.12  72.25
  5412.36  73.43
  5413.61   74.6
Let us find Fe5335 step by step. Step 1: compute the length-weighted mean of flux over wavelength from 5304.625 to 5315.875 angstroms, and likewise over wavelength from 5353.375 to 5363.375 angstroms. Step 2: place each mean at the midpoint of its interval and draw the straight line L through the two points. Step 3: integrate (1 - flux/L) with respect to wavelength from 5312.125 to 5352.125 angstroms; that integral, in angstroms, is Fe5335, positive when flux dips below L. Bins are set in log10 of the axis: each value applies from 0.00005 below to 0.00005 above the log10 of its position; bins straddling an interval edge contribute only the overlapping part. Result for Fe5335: 2.7 angstroms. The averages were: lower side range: 77.8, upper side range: 77.2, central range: 72.4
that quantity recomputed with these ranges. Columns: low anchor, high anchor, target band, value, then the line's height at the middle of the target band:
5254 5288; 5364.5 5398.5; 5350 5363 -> -0.9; 71.7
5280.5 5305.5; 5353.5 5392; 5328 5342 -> 0.6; 73.9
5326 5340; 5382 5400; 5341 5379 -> -1.5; 71.1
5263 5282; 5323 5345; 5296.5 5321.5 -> -2.6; 67.9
